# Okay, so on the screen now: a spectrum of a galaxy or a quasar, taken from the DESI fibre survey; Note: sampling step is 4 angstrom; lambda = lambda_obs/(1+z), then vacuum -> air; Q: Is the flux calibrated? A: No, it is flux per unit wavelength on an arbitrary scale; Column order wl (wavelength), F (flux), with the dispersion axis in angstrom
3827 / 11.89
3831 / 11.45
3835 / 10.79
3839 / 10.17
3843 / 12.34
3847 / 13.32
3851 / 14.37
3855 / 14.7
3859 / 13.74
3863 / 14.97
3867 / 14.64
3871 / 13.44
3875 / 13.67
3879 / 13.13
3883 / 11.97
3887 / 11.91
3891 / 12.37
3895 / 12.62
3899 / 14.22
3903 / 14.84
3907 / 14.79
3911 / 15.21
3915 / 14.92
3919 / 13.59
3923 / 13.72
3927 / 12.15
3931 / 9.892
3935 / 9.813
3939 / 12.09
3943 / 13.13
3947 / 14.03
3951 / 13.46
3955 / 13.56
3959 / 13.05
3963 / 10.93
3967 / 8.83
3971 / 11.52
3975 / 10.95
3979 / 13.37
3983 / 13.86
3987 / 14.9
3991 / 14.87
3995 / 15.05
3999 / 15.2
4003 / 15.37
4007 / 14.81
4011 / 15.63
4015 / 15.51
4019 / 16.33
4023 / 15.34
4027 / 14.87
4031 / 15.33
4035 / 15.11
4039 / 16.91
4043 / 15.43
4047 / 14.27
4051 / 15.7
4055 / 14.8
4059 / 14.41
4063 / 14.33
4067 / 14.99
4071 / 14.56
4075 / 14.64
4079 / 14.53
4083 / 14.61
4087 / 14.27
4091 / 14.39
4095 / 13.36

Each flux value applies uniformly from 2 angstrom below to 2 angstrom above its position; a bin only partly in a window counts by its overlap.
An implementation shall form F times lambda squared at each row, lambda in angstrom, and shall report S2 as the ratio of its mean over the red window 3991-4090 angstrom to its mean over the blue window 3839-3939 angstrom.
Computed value 1.23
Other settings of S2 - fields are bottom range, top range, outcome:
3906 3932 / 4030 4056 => 1.21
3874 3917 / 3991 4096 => 1.19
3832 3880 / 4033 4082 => 1.25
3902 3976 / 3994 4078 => 1.26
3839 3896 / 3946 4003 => 1.05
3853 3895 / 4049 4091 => 1.21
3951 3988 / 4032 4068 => 1.28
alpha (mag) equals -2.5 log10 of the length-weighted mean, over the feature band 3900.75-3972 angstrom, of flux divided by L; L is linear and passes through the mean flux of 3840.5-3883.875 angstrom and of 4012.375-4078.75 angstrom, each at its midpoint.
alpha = 0.12 mag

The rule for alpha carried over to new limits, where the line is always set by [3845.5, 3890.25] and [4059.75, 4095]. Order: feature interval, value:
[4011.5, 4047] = -0.09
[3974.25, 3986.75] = 0.07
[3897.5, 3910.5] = -0.07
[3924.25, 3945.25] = 0.20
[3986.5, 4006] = -0.07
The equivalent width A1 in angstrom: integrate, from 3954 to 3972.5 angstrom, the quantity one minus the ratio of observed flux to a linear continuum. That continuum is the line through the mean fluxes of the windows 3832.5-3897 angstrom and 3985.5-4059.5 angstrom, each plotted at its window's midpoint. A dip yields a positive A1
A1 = 3.8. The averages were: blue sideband 13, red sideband 15.3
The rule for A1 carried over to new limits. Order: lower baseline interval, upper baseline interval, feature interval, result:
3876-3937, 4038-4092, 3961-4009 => 2.15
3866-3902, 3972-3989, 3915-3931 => 0.20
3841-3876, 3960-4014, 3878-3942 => 3.74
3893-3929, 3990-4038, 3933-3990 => 8.64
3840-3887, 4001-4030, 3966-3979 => 3.38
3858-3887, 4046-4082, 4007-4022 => -1.31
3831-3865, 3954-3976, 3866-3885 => -1.07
